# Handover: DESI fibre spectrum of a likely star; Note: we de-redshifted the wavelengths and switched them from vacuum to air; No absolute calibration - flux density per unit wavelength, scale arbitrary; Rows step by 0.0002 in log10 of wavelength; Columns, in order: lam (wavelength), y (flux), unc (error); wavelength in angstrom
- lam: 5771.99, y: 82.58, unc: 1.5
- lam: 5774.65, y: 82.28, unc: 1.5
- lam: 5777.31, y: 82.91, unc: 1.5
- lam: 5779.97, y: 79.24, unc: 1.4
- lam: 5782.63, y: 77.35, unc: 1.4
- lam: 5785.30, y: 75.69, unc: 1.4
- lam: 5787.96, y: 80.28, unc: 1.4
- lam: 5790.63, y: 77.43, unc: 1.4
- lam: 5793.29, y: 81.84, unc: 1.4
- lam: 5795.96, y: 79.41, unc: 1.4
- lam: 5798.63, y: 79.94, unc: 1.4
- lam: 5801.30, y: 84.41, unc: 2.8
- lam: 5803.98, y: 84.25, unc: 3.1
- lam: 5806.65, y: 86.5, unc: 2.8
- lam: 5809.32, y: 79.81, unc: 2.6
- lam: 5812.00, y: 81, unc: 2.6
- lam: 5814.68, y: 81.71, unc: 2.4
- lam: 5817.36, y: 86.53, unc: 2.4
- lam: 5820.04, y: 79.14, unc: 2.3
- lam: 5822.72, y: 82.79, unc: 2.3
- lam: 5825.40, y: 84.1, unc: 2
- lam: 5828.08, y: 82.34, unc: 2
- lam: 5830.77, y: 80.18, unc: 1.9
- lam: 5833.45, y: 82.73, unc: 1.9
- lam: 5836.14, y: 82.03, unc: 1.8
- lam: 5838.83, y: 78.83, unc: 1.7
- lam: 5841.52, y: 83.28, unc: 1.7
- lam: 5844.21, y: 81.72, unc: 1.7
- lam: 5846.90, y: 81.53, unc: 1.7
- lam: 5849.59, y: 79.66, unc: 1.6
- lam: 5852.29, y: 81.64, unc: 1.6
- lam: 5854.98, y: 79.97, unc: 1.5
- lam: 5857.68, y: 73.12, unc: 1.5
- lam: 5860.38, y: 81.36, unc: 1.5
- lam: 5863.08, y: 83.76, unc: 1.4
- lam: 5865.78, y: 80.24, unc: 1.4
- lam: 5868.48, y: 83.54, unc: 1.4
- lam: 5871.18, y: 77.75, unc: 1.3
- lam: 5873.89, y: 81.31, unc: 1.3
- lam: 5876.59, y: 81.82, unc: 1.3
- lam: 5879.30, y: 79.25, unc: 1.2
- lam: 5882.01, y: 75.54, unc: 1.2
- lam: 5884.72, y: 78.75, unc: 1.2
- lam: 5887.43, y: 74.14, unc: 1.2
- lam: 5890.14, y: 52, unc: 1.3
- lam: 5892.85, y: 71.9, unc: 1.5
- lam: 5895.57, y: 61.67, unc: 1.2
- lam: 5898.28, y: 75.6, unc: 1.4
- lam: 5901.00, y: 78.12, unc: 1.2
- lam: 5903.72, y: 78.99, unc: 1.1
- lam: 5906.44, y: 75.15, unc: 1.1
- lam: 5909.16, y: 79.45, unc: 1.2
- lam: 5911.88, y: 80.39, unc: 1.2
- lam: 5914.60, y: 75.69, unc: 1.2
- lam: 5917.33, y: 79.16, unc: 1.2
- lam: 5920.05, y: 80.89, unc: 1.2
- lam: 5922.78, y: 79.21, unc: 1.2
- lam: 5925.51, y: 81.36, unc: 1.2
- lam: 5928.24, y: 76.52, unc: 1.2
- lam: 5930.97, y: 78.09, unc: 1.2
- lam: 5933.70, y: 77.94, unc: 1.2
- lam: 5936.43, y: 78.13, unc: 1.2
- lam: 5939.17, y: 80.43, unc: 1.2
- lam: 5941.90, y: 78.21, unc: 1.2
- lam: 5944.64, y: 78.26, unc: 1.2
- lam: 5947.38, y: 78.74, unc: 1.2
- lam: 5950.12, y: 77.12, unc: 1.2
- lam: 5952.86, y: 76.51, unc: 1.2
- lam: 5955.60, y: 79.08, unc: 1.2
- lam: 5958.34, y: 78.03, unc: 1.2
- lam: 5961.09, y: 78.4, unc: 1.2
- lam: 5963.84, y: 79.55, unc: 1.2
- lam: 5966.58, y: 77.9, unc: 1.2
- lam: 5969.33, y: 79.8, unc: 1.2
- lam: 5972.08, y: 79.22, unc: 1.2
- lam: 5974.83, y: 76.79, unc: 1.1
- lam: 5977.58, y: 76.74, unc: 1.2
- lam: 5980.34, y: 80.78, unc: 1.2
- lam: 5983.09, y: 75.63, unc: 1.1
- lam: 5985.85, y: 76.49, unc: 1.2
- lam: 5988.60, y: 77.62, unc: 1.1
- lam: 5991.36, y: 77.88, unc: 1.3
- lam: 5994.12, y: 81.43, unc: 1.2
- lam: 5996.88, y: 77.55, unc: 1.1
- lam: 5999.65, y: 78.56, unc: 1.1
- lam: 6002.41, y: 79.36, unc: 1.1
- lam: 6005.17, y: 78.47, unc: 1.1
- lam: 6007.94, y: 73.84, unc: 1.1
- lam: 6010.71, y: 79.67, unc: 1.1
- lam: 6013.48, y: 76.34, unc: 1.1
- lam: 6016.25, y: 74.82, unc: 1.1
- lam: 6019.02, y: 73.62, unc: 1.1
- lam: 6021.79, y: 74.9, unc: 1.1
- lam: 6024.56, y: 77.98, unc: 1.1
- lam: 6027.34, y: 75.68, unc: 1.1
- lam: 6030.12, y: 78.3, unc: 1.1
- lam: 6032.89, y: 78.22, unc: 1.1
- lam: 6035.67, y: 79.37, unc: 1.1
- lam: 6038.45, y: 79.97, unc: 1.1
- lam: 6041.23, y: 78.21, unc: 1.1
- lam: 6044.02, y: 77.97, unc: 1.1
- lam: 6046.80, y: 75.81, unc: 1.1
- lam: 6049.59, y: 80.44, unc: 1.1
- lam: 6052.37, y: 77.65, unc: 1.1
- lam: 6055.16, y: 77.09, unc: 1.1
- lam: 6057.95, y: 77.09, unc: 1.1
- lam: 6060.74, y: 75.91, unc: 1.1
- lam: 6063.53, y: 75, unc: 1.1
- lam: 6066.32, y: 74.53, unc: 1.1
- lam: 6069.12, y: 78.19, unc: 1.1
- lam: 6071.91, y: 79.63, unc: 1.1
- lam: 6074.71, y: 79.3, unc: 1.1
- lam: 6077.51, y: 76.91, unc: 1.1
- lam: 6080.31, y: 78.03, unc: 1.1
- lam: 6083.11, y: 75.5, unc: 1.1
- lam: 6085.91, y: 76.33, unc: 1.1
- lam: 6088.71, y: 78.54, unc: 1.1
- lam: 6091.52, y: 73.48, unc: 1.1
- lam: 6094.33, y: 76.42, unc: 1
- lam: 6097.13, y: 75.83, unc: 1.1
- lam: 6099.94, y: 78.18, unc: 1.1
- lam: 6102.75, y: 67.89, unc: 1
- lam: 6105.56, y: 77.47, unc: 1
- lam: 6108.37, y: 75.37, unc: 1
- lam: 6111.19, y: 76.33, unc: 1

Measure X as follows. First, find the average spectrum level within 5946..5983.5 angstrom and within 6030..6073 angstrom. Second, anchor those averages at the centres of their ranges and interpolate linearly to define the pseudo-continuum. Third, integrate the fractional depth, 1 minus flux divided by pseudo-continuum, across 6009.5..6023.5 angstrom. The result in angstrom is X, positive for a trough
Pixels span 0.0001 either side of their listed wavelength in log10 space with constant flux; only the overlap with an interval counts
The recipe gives 0.4 angstrom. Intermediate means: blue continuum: 78.2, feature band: 75.9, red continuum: 77.7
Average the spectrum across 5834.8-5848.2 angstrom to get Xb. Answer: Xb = 81.5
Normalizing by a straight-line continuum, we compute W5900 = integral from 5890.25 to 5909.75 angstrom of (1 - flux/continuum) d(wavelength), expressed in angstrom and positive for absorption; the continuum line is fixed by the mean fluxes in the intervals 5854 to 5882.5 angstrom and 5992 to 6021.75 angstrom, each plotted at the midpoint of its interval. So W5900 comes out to 1.60 angstrom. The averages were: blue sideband 79.9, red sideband 77.3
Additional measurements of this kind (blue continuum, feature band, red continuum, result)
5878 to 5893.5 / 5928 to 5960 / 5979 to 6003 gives -1.1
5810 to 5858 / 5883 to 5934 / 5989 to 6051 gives 2.8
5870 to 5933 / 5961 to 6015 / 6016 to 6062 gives -0.8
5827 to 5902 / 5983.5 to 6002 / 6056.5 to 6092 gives -0.2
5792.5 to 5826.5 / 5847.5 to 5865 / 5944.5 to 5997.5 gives 0.3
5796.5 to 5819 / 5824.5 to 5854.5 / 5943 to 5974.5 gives 0.1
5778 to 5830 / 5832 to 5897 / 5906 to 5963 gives 1.8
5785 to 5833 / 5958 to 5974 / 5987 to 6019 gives -0.1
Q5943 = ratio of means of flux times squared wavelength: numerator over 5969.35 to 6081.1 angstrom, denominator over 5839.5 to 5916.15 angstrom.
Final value 1.1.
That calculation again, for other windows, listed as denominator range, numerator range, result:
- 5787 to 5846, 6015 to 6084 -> 1.02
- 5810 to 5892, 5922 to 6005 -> 1.02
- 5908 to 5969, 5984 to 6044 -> 1.01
